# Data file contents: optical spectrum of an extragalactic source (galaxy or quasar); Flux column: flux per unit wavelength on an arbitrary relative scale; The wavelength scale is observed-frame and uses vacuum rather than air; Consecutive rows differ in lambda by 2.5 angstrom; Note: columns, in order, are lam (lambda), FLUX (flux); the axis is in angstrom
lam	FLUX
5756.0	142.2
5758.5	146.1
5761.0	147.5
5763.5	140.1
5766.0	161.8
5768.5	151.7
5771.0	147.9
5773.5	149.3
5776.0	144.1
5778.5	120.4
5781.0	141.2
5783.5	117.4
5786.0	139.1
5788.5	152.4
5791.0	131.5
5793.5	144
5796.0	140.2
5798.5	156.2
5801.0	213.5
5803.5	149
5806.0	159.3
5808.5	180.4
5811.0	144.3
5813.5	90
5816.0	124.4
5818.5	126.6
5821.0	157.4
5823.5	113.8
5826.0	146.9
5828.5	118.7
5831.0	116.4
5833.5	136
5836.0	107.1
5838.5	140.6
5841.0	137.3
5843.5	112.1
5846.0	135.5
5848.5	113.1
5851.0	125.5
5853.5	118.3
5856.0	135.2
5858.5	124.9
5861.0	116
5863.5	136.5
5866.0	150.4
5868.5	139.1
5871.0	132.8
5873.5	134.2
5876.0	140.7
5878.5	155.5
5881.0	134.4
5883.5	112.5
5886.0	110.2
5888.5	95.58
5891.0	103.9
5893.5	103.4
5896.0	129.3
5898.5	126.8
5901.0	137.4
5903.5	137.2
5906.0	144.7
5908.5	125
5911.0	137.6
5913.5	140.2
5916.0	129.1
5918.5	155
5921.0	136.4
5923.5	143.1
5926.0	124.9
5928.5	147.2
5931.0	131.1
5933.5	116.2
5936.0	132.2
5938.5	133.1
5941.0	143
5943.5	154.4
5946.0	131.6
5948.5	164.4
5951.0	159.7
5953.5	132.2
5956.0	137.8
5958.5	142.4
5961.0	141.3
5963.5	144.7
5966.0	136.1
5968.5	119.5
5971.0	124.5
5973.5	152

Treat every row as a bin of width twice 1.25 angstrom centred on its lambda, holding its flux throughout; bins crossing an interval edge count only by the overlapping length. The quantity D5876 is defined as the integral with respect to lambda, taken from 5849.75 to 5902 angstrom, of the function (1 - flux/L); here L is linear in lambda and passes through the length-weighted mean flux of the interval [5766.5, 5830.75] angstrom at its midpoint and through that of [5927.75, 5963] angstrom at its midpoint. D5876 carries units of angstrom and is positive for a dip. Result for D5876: 5.4 angstrom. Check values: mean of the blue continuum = 142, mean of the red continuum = 140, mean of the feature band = 127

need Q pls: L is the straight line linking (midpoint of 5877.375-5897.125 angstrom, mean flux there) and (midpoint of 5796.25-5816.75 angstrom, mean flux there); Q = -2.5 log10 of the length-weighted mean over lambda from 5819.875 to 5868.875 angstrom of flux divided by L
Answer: 0.057 mag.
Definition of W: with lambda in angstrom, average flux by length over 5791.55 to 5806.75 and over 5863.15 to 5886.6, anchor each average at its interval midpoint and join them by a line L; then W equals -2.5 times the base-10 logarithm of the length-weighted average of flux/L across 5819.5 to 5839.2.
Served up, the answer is 0.16 mag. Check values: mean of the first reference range 159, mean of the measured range 129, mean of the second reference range 135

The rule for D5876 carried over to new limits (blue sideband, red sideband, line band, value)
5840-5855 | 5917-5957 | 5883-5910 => 2.4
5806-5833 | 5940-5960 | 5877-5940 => 5.3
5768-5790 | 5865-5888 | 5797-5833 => -1.3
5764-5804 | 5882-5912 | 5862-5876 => -1.1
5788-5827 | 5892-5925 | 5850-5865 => 1.4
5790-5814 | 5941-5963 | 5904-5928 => 1.5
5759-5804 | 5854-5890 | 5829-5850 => 1.7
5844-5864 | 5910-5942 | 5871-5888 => -0.2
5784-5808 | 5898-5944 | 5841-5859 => 2.7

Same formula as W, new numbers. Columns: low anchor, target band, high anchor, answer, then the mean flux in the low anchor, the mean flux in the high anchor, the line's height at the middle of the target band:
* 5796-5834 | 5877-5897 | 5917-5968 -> 0.19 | 142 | 140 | 141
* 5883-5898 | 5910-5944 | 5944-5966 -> -0.07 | 110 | 144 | 129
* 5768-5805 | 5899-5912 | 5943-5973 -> 0.05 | 147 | 141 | 142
